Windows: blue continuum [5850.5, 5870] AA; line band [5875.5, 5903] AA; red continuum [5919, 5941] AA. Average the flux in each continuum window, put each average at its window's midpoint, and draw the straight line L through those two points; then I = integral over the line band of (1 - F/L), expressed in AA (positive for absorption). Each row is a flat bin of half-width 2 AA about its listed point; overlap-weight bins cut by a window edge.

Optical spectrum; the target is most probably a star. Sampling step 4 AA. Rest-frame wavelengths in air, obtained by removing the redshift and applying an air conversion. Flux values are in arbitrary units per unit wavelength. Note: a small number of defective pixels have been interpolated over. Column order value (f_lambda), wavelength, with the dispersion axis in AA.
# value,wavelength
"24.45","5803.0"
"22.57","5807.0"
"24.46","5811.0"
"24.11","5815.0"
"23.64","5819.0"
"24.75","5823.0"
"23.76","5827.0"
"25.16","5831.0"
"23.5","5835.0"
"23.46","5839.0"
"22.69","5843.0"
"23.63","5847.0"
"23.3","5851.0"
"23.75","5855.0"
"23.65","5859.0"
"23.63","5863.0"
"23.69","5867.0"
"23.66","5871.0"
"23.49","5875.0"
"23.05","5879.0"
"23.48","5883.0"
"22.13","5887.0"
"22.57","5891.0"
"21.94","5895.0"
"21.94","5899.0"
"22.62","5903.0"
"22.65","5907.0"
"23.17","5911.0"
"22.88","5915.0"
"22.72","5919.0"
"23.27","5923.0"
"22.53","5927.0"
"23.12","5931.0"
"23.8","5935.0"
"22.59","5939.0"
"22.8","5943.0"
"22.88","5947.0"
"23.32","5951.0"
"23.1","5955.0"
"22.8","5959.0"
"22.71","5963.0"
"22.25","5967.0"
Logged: 0.9 AA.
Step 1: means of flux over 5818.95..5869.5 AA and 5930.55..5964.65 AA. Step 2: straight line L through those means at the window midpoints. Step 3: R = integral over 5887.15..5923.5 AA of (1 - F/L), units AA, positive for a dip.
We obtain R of 1.1 AA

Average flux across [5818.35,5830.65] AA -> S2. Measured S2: 24.2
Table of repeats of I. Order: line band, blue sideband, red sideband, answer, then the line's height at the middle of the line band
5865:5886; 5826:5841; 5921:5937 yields 0.2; 23.6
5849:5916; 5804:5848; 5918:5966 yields 1.0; 23.4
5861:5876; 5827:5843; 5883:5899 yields -0.5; 22.9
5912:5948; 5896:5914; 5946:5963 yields -0.3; 22.8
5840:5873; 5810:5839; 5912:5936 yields 0.4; 23.8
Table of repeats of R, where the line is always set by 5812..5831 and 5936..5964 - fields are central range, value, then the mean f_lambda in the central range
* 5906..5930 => 0.36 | 22.9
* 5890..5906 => 0.80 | 22.3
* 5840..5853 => 0.39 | 23.2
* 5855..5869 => 0.08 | 23.7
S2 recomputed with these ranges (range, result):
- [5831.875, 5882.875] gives 23.5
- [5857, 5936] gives 23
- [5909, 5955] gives 23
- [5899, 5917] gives 22.7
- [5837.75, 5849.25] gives 23.2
